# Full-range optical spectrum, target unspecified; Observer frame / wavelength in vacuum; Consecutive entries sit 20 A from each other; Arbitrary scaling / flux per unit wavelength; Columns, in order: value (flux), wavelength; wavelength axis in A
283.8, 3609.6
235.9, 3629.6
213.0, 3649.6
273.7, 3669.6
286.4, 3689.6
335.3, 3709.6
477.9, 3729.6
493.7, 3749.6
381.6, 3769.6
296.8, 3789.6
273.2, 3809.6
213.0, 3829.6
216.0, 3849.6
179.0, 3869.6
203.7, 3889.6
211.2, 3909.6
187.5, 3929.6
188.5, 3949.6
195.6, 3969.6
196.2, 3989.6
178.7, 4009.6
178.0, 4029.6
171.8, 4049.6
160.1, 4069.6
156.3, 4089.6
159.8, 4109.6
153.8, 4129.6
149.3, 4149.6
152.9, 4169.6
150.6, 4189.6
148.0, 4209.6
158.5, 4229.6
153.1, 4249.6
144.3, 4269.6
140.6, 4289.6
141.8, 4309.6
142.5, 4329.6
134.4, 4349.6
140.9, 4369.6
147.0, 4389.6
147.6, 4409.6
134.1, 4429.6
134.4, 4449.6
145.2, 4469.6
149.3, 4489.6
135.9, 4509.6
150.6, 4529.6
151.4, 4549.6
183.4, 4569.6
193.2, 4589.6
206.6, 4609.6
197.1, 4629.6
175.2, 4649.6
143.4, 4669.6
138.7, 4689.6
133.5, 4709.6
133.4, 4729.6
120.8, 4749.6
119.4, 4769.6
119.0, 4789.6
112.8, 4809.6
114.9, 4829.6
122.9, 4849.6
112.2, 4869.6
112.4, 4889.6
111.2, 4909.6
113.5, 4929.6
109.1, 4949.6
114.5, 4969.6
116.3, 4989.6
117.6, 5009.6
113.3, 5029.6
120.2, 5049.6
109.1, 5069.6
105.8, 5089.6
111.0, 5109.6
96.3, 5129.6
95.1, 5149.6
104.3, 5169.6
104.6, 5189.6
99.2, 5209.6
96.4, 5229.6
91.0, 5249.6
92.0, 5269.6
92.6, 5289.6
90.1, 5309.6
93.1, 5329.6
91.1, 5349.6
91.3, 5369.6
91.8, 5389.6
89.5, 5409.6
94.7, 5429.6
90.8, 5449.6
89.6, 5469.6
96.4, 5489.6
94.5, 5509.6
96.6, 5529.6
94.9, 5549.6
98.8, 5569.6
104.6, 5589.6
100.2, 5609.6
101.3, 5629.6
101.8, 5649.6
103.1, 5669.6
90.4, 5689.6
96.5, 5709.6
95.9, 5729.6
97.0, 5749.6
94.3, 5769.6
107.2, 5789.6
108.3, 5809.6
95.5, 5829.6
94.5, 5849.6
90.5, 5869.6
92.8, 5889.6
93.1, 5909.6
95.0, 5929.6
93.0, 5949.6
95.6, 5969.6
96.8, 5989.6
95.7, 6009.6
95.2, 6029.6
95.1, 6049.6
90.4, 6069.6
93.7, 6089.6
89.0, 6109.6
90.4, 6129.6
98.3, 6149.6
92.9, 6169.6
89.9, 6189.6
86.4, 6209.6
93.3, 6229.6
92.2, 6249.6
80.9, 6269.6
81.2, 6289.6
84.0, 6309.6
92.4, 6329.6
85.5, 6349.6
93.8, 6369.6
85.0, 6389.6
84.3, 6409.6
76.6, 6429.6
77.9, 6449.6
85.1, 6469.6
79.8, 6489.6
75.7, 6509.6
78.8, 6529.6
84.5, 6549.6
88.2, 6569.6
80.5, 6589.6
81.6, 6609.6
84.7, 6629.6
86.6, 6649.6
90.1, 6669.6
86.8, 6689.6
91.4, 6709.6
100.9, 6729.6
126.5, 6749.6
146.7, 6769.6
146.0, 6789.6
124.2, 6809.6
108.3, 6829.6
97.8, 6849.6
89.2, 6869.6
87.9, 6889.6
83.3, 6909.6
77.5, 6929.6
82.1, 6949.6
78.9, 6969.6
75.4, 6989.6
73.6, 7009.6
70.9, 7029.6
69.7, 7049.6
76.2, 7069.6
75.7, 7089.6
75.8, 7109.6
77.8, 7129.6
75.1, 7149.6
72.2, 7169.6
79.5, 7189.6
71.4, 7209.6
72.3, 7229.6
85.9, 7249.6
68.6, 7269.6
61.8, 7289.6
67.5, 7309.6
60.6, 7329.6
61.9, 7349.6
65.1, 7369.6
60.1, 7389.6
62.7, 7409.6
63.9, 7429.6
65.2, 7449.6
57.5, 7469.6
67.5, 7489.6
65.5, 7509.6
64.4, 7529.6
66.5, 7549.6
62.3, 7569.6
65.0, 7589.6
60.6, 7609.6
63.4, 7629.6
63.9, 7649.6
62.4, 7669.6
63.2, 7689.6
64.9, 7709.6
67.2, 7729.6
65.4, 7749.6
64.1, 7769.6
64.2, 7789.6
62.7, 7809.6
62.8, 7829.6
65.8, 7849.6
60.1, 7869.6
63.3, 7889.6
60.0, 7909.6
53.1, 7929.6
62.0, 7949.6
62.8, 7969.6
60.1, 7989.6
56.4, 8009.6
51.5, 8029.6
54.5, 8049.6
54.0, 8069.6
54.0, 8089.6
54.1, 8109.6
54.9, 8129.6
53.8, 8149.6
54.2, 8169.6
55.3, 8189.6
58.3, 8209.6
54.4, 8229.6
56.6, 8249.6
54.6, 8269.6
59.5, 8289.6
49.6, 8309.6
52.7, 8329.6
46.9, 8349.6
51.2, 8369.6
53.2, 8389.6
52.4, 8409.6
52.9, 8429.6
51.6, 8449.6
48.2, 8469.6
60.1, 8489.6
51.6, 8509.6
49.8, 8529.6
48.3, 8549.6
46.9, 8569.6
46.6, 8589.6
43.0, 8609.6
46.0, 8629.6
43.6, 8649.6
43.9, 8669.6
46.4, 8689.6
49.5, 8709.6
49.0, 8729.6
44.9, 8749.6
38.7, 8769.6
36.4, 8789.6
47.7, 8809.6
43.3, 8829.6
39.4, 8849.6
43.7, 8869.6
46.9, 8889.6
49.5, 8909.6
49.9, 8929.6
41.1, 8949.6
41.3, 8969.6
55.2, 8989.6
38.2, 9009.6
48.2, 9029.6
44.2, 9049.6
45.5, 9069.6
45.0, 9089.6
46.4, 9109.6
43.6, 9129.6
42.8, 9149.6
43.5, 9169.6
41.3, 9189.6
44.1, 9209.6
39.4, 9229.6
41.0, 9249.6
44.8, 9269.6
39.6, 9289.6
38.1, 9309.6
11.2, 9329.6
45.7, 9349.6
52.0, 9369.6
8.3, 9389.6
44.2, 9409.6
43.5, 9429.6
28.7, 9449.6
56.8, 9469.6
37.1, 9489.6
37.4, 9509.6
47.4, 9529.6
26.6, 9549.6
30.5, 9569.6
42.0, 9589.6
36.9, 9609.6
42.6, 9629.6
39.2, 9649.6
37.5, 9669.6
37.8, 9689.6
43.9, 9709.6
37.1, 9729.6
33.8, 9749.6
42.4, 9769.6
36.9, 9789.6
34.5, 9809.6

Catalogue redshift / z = 1.42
